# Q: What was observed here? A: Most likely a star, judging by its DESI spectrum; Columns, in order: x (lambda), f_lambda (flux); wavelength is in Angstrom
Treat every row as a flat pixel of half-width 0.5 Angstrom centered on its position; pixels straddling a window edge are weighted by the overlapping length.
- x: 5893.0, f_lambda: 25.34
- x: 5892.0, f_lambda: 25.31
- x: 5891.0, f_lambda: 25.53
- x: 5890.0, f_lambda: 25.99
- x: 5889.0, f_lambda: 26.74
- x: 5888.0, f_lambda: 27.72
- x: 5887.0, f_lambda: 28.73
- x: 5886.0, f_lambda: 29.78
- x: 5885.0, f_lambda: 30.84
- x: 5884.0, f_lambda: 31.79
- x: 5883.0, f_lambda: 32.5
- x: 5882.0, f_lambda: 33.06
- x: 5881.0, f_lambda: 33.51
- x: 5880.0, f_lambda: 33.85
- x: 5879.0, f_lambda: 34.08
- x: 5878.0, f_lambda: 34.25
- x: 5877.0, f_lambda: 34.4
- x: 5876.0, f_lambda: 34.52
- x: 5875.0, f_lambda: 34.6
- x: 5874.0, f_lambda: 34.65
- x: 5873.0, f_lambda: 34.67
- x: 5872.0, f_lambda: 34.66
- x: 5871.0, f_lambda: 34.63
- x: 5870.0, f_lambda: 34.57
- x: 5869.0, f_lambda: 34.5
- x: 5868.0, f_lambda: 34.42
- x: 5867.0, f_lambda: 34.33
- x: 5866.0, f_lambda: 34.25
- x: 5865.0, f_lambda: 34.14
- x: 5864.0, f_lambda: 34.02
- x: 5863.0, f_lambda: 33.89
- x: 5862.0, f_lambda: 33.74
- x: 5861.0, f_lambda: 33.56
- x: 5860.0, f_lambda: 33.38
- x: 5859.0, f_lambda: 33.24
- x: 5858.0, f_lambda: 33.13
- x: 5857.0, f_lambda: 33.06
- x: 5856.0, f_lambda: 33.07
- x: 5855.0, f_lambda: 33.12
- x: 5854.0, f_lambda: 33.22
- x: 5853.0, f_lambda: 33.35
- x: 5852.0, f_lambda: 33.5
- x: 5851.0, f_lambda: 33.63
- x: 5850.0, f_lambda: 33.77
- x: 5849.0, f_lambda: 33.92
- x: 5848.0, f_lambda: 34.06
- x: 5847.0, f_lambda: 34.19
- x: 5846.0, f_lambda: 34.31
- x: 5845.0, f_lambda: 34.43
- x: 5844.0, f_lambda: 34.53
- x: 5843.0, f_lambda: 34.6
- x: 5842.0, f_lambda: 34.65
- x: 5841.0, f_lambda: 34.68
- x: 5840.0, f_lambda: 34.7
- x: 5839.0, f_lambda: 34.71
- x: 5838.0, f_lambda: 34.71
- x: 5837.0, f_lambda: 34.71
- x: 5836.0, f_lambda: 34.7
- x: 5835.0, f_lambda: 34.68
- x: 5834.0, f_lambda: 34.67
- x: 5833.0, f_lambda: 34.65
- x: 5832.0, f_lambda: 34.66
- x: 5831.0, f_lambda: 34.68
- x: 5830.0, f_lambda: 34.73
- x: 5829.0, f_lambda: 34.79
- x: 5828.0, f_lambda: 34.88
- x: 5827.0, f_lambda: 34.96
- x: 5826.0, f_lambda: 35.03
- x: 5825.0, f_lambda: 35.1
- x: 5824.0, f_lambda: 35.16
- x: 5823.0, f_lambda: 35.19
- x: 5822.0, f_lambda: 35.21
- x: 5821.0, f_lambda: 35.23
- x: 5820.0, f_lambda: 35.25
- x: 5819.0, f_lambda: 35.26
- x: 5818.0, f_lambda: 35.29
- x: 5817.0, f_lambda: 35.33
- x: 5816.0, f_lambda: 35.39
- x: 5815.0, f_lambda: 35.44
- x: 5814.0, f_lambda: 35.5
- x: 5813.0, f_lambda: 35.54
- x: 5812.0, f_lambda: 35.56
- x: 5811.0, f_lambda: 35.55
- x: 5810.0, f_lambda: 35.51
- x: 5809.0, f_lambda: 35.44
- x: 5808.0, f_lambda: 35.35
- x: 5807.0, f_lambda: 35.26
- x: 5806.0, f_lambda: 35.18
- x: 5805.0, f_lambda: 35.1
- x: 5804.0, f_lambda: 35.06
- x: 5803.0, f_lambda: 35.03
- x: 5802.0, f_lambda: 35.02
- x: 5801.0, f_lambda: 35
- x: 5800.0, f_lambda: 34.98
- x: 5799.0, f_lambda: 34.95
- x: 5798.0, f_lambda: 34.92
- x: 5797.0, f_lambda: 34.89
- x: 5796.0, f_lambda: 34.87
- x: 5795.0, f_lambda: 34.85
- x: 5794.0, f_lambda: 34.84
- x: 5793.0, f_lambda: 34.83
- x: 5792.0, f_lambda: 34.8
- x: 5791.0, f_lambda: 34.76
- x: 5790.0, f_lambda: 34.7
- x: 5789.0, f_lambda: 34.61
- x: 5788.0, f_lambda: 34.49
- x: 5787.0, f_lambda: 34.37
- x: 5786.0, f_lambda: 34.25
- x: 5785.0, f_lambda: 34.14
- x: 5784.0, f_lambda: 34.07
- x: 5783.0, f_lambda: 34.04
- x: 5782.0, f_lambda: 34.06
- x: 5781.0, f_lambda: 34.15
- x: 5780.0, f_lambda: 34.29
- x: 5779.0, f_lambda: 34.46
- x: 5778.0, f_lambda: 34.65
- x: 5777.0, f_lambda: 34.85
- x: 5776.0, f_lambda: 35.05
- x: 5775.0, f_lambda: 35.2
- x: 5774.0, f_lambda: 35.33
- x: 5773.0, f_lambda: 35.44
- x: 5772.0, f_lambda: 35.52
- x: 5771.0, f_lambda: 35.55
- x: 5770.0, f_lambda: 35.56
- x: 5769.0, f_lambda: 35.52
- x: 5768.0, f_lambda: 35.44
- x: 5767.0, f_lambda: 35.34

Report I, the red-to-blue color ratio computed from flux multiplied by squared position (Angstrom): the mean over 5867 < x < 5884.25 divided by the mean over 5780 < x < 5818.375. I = 1.00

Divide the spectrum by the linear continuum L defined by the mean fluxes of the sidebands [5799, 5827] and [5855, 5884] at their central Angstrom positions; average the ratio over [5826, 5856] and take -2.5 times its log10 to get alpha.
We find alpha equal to 0.01 mag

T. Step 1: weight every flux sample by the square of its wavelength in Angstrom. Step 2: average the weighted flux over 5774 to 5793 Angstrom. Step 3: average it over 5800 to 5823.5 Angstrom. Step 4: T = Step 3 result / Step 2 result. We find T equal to 1.03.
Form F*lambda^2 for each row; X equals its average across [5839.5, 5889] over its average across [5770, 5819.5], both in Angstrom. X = 0.98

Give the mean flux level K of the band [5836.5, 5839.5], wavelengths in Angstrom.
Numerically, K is 34.7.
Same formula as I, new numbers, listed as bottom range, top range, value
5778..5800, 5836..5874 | 1.01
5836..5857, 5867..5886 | 1.00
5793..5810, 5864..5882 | 1.00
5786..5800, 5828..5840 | 1.01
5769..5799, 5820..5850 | 1.02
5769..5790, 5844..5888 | 0.99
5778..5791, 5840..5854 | 1.02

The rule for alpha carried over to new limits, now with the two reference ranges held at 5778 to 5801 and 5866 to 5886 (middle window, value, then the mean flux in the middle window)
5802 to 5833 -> -0.03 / 35.2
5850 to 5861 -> 0.02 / 33.3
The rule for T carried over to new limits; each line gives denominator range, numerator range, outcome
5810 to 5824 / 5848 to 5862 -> 0.96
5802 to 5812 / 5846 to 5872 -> 0.98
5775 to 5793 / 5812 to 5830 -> 1.03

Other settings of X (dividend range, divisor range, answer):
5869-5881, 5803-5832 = 1.00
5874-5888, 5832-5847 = 0.96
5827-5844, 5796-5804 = 1.00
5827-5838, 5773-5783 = 1.02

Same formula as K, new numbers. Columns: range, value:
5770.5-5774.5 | 35.5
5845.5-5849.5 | 34.1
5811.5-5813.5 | 35.5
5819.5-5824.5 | 35.2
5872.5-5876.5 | 34.6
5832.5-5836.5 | 34.7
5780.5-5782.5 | 34.1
